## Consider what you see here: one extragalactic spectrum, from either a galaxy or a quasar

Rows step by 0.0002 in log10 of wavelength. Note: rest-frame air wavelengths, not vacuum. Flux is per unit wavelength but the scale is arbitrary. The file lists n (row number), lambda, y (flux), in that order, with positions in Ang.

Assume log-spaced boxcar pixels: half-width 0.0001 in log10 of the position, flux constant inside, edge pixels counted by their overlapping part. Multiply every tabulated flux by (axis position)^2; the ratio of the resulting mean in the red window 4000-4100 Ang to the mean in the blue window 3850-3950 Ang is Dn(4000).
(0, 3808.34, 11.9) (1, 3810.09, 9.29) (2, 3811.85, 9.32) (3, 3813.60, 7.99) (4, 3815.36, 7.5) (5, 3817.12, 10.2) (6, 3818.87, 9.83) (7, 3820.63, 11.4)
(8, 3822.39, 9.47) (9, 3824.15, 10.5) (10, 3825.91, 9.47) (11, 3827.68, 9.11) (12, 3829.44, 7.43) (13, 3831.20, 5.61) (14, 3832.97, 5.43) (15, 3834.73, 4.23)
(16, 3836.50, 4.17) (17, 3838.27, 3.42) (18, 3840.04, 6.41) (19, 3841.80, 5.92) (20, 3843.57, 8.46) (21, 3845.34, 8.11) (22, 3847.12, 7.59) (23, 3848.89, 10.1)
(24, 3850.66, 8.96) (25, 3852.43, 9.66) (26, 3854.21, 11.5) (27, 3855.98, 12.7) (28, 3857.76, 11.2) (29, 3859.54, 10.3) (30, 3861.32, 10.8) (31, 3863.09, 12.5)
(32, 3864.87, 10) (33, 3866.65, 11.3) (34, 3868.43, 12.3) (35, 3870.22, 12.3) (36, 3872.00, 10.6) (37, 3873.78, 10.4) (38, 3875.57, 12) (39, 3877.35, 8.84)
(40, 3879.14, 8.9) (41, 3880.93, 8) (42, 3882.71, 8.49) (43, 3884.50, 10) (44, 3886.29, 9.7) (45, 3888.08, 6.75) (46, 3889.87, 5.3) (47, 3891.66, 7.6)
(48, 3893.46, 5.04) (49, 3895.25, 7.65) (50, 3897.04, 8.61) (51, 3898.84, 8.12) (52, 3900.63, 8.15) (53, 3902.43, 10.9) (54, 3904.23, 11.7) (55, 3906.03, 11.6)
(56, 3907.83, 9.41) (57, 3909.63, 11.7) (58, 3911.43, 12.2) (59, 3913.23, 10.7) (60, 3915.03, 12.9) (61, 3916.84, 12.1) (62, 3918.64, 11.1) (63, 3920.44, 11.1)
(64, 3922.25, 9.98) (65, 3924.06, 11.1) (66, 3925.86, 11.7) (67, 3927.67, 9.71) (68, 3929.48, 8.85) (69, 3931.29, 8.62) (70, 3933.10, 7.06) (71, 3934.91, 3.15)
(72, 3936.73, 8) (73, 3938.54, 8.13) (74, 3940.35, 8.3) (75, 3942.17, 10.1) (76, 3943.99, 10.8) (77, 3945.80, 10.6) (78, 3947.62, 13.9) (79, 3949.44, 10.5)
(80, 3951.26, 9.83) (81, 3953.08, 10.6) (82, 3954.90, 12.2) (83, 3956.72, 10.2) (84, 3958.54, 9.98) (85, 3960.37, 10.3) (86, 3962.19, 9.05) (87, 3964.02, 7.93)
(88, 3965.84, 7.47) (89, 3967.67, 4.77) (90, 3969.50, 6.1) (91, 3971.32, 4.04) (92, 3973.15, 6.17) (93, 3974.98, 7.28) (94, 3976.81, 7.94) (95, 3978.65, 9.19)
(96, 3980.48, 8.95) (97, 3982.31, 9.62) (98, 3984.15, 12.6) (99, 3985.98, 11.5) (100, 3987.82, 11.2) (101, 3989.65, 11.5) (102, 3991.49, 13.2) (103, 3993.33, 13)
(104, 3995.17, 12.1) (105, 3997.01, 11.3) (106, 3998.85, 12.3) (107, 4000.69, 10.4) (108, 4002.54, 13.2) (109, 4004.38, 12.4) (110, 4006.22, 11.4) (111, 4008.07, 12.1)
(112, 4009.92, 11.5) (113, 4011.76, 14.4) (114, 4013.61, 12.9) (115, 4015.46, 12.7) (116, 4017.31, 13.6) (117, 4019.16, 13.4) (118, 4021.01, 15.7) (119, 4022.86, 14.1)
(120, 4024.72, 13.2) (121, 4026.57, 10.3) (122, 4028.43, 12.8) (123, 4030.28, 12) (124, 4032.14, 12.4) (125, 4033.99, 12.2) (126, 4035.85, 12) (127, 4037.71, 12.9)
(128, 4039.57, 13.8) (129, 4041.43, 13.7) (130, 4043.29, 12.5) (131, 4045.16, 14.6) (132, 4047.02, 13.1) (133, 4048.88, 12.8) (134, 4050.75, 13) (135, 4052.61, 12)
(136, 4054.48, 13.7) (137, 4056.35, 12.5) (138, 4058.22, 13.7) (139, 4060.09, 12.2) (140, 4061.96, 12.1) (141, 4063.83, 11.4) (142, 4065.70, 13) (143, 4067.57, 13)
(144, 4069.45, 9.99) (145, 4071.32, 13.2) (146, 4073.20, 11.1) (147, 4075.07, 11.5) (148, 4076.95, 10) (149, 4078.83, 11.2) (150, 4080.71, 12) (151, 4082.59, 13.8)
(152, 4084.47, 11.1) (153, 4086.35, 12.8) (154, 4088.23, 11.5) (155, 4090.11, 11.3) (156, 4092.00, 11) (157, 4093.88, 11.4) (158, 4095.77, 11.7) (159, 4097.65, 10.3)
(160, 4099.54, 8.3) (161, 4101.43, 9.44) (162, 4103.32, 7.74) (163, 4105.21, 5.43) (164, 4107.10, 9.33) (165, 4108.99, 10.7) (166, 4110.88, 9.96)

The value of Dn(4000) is 1.35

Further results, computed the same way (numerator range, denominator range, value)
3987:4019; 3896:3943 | 1.31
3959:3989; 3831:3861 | 1.13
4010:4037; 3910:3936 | 1.36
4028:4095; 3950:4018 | 1.23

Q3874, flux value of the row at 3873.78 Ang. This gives 10.4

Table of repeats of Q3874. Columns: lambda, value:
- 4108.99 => 10.7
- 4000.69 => 10.4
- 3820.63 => 11.4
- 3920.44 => 11.1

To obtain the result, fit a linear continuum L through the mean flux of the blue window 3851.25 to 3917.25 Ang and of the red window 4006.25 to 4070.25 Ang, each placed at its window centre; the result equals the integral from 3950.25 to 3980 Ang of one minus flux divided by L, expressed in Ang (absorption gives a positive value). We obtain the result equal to 8.1 Ang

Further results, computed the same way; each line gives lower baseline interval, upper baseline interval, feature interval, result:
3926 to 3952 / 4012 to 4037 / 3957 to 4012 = 5.8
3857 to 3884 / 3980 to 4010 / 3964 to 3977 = 5.9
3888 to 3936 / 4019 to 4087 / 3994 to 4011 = -0.7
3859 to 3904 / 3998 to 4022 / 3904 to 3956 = 2.0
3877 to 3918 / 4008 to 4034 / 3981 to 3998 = 0.4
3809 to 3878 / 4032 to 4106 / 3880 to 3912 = 2.8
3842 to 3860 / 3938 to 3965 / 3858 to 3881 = -2.3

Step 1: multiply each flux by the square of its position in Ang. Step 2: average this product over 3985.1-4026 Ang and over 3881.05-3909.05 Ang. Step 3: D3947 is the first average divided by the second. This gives 1.5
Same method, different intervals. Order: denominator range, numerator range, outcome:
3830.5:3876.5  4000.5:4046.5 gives 1.54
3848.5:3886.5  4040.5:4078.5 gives 1.30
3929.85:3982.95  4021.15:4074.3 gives 1.53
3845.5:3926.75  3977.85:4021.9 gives 1.27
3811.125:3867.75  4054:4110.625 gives 1.44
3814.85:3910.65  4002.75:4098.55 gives 1.51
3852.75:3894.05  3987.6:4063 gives 1.39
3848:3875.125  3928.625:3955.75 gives 0.89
